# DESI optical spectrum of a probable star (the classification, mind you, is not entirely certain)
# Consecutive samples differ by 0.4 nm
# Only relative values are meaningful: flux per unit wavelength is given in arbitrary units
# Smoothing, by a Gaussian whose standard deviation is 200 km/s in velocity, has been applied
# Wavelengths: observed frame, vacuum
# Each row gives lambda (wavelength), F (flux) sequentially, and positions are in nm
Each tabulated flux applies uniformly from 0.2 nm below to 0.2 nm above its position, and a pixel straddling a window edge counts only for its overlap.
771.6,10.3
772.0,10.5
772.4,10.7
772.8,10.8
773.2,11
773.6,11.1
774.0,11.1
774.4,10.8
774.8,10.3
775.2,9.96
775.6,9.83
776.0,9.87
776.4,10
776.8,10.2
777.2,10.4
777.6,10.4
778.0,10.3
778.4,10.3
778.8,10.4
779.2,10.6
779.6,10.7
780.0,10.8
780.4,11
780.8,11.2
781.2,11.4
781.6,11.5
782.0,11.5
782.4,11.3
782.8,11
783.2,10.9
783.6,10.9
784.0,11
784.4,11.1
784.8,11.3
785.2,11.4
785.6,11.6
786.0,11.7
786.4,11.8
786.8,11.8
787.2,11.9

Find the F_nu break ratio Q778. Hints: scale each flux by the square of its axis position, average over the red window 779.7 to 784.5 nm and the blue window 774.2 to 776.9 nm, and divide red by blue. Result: 1.12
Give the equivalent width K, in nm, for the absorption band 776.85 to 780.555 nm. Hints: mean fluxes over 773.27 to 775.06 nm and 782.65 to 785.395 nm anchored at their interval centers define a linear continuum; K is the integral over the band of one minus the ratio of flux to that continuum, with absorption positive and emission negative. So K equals 0.14 nm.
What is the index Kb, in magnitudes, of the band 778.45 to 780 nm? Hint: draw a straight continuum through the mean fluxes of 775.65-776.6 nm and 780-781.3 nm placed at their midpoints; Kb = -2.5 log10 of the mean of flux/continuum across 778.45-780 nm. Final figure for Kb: 0.018 mag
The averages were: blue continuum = 9.92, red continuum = 11.1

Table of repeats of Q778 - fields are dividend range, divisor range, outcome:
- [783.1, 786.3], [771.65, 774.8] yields 1.07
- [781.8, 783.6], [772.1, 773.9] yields 1.05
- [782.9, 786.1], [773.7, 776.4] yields 1.11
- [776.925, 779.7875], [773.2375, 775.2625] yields 0.98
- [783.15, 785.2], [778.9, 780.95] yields 1.03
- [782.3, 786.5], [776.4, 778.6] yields 1.11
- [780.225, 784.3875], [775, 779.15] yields 1.11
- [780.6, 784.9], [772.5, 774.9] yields 1.05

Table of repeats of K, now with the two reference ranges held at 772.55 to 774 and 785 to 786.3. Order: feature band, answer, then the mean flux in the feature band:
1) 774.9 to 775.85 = 0.10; 9.94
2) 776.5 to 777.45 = 0.08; 10.3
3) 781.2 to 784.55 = 0.08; 11.2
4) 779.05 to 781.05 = 0.08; 10.9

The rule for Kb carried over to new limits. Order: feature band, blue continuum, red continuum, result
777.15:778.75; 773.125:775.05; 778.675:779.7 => 0.03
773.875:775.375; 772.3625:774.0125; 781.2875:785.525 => 0.05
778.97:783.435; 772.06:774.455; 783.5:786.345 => 0.01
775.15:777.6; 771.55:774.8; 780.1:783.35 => 0.09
